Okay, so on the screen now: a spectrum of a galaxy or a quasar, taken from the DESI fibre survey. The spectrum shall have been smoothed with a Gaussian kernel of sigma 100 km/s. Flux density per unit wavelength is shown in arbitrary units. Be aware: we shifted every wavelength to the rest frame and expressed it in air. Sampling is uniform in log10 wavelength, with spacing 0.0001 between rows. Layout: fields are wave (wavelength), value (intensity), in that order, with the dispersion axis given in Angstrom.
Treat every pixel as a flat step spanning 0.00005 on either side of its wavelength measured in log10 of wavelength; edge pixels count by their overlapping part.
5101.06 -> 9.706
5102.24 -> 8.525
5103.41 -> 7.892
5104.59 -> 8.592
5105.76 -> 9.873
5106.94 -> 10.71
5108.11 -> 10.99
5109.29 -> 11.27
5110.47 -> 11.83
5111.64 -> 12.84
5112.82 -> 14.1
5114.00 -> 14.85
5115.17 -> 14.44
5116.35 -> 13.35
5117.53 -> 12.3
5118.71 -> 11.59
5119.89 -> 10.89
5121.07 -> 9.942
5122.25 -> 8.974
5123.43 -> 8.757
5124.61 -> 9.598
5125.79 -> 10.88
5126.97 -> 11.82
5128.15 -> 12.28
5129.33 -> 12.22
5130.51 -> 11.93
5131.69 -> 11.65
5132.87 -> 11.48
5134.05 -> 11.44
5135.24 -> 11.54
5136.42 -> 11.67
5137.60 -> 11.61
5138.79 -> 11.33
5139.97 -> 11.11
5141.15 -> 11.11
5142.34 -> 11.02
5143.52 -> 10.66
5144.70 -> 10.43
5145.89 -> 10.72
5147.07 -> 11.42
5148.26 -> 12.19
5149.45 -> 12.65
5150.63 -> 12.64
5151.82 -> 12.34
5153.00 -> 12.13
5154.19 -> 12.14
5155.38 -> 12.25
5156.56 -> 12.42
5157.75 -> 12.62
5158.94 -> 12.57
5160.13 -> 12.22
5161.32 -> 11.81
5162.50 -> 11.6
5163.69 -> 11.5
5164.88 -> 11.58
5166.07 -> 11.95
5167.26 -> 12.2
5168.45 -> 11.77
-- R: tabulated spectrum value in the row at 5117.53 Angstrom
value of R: 12.3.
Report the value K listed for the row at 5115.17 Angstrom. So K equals 14.44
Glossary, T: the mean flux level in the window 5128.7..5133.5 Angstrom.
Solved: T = 11.8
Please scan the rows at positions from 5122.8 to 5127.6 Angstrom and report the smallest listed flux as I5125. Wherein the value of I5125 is 8.757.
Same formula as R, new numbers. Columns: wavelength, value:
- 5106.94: 10.71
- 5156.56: 12.42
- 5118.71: 11.59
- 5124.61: 9.598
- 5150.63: 12.64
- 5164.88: 11.58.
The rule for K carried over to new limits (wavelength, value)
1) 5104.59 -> 8.592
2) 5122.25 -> 8.974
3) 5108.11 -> 10.99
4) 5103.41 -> 7.892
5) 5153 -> 12.13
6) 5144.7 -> 10.43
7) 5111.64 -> 12.84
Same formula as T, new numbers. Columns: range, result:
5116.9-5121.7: 11.2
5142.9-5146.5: 10.6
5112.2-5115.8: 14.4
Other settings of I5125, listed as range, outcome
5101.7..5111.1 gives 7.892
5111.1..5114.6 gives 12.84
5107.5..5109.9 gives 10.99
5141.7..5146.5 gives 10.43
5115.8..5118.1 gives 12.3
